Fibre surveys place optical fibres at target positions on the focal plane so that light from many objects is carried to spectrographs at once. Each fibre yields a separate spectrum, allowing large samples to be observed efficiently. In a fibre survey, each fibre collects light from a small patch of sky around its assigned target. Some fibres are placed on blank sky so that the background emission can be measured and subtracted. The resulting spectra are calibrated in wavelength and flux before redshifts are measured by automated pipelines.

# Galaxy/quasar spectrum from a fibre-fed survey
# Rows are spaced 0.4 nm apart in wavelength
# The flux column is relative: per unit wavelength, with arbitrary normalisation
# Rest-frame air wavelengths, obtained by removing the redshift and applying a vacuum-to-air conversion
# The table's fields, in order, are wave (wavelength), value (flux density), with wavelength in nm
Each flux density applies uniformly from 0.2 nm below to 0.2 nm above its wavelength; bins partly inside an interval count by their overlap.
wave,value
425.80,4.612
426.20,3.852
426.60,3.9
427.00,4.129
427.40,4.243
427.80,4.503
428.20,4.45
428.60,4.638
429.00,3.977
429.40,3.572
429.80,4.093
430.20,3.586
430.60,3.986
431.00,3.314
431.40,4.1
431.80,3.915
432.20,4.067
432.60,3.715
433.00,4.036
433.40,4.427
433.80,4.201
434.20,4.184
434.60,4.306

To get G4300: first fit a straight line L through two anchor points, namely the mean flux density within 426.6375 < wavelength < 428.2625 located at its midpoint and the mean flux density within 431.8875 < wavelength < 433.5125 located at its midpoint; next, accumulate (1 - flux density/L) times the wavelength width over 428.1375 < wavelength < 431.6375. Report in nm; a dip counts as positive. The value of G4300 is 0.18 nm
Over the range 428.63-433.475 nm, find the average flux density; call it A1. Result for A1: 3.91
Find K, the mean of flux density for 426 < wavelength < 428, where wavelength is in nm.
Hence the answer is 4.13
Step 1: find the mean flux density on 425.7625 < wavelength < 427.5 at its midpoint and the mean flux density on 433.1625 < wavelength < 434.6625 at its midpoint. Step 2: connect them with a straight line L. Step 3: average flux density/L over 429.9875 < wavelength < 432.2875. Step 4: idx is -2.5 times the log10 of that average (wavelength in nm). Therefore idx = 0.11 mag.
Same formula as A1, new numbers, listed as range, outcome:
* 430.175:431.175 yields 3.64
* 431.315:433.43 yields 4.01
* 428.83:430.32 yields 3.82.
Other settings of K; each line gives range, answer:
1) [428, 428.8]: 4.54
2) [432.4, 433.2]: 3.88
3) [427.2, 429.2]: 4.36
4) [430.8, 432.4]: 3.85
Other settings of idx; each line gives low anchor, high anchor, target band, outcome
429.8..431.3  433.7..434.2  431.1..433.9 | -0.01 mag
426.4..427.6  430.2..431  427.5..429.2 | -0.11 mag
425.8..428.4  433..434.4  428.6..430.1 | 0.07 mag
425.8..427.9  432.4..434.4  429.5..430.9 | 0.08 mag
